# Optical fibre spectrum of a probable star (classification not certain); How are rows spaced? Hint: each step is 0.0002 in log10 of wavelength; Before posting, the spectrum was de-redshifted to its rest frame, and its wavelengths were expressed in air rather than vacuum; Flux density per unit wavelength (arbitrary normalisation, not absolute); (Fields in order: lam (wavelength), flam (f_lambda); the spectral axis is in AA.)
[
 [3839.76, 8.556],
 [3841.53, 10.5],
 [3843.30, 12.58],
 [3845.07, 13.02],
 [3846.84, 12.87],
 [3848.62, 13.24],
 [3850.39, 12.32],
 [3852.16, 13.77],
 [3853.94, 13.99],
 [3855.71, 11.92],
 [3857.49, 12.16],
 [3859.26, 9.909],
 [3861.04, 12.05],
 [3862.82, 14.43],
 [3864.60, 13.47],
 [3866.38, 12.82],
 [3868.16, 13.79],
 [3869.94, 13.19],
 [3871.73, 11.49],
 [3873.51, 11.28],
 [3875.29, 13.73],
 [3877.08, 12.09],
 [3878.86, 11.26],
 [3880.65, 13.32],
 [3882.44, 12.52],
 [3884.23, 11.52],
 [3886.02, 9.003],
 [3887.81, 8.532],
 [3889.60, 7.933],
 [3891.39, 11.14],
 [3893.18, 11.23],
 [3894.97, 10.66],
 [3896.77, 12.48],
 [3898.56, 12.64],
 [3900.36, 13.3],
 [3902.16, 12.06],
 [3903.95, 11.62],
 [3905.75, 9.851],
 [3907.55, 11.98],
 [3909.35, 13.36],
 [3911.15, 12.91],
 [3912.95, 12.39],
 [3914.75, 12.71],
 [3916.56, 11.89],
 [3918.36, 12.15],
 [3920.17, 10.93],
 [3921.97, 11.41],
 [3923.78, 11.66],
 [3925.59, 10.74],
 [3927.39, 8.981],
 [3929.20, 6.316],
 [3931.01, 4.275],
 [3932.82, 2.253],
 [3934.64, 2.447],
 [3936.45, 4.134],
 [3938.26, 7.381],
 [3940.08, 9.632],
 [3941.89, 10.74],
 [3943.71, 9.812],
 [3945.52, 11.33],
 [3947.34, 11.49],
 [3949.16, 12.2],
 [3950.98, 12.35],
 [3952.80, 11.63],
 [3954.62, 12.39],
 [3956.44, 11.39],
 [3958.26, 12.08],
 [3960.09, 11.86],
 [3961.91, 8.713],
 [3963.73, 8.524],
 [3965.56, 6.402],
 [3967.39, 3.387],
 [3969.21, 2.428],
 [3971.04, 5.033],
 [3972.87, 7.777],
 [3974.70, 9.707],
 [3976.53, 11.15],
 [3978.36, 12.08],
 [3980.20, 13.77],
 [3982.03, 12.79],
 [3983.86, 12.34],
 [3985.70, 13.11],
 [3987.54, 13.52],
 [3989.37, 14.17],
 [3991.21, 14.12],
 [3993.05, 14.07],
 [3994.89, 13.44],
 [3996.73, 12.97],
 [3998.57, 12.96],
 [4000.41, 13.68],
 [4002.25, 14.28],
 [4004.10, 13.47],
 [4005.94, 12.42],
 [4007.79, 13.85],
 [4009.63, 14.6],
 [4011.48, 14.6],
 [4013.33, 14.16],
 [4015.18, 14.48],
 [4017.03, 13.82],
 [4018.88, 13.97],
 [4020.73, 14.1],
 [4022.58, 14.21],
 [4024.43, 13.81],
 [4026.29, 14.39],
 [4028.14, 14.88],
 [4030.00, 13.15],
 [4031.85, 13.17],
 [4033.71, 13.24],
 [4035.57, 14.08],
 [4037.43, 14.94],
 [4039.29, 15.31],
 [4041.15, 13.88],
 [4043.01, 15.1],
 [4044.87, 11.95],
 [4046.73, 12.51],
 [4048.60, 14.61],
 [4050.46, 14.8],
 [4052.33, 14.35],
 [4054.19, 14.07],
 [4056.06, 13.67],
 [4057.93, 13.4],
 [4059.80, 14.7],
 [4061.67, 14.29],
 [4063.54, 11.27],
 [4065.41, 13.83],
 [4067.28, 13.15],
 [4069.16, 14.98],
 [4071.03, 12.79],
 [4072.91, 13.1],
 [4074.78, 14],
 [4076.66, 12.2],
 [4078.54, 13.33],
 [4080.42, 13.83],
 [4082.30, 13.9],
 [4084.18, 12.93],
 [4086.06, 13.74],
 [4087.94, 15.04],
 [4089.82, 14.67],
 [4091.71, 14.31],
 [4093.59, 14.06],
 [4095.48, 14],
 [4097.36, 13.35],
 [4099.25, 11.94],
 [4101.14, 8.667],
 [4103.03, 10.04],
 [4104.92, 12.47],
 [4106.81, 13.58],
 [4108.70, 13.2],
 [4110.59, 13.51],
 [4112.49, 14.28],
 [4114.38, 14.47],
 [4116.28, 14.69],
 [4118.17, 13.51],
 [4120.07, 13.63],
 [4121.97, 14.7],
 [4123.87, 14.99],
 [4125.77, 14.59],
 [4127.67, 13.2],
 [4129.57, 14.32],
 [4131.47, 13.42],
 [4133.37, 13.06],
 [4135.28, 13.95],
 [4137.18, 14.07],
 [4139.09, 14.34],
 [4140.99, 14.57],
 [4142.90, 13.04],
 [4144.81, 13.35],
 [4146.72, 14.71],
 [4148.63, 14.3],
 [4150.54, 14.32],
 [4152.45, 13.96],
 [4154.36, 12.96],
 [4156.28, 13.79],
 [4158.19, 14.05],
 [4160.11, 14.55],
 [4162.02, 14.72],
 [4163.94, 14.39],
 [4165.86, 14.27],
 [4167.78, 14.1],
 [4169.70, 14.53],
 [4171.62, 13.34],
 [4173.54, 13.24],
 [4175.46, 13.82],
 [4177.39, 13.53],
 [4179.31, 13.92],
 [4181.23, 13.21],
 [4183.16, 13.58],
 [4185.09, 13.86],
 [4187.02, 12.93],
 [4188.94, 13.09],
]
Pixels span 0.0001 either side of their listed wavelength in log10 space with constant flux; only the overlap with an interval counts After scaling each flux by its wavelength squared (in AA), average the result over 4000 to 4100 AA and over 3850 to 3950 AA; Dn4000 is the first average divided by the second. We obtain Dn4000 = 1.4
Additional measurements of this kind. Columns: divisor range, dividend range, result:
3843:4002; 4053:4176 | 1.36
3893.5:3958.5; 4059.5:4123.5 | 1.40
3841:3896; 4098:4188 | 1.31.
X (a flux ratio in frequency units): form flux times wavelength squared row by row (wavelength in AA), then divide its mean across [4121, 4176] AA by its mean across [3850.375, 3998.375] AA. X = 1.4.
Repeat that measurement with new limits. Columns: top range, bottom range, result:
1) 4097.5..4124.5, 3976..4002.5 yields 1.05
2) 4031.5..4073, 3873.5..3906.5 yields 1.32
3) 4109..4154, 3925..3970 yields 1.80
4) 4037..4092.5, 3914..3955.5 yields 1.55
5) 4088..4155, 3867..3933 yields 1.37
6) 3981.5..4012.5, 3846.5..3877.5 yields 1.14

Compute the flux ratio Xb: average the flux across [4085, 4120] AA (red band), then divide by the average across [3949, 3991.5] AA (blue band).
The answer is 1.3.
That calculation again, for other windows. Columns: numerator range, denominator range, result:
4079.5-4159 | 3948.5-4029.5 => 1.13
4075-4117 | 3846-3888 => 1.08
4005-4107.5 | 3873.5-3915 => 1.17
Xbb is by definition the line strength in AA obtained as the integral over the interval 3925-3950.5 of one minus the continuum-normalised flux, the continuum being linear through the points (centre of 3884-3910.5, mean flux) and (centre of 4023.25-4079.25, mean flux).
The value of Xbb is 8.3 AA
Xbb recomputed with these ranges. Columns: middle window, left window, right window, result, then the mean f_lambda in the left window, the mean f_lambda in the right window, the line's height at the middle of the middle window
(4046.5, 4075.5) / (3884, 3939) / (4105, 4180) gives -2.77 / 9.98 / 14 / 12.6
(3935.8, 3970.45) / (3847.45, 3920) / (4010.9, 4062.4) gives 9.59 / 12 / 14.1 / 13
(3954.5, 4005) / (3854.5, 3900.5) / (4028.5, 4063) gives 7.79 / 11.8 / 13.9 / 13.1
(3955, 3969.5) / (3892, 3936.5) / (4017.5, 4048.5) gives 3.99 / 10.3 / 13.9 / 11.8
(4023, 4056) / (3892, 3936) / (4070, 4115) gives -4.37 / 10.4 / 13.2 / 12.4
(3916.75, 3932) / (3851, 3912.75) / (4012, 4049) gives 3.55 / 12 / 14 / 12.6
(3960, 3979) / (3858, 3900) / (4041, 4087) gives 7.49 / 11.8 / 13.6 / 12.7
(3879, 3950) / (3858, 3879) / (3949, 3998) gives 9.17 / 12.5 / 10.9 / 11.8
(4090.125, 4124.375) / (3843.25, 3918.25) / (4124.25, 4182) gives 0.81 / 12.1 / 13.9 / 13.6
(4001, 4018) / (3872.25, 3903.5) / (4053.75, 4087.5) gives -1.49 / 11.5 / 13.5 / 12.8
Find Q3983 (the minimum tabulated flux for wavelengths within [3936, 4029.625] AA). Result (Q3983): 2.428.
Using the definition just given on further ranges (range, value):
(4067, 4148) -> 8.667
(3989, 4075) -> 11.27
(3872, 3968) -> 2.253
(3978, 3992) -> 12.08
